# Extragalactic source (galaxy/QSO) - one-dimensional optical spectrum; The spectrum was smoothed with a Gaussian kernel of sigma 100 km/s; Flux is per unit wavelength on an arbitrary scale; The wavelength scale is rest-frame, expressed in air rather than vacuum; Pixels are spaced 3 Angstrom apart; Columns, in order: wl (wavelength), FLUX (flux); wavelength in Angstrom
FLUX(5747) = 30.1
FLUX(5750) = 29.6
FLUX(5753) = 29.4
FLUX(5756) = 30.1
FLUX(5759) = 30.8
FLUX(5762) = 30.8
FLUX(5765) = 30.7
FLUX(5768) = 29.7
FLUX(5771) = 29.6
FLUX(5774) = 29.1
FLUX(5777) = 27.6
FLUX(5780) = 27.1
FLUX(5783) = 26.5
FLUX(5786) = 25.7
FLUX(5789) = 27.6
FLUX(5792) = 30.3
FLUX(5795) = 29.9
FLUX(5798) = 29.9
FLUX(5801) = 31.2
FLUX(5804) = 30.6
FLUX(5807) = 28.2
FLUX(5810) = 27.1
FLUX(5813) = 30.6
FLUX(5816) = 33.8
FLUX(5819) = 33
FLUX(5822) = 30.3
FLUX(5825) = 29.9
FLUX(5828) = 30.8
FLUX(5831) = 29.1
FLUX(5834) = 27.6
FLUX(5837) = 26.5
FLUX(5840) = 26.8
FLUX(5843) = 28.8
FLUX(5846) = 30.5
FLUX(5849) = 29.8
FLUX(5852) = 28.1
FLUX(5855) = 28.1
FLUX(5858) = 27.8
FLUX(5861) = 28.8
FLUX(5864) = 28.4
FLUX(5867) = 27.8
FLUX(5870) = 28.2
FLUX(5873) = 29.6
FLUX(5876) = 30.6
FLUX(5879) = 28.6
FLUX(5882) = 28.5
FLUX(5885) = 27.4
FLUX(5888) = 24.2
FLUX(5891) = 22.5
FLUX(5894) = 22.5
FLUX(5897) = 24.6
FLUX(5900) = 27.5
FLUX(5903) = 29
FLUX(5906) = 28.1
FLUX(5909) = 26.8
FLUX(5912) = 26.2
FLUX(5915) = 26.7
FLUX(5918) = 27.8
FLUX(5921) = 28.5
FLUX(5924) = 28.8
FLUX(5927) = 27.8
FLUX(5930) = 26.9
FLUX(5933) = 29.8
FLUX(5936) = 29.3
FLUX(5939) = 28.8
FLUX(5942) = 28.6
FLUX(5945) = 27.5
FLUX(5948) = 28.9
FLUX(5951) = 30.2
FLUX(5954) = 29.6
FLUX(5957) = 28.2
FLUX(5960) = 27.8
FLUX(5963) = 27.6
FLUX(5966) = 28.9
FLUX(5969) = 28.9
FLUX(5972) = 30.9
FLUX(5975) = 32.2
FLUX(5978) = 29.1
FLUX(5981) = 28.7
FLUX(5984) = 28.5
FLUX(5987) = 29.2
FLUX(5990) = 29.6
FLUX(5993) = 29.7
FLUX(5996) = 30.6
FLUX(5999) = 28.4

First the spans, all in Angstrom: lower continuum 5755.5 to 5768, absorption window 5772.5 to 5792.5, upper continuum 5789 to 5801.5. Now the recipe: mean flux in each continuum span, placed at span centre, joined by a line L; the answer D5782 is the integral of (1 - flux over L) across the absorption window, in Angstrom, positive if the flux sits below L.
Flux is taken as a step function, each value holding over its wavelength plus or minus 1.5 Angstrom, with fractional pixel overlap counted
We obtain 1.7 Angstrom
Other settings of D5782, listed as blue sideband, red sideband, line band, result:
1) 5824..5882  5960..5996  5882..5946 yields 4.2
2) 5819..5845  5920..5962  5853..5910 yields 3.0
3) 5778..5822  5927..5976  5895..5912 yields 1.2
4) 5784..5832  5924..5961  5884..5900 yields 2.6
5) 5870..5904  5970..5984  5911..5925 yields 0.2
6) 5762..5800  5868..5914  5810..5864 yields -2.9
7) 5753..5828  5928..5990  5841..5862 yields 0.4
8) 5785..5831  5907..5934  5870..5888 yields 0.0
